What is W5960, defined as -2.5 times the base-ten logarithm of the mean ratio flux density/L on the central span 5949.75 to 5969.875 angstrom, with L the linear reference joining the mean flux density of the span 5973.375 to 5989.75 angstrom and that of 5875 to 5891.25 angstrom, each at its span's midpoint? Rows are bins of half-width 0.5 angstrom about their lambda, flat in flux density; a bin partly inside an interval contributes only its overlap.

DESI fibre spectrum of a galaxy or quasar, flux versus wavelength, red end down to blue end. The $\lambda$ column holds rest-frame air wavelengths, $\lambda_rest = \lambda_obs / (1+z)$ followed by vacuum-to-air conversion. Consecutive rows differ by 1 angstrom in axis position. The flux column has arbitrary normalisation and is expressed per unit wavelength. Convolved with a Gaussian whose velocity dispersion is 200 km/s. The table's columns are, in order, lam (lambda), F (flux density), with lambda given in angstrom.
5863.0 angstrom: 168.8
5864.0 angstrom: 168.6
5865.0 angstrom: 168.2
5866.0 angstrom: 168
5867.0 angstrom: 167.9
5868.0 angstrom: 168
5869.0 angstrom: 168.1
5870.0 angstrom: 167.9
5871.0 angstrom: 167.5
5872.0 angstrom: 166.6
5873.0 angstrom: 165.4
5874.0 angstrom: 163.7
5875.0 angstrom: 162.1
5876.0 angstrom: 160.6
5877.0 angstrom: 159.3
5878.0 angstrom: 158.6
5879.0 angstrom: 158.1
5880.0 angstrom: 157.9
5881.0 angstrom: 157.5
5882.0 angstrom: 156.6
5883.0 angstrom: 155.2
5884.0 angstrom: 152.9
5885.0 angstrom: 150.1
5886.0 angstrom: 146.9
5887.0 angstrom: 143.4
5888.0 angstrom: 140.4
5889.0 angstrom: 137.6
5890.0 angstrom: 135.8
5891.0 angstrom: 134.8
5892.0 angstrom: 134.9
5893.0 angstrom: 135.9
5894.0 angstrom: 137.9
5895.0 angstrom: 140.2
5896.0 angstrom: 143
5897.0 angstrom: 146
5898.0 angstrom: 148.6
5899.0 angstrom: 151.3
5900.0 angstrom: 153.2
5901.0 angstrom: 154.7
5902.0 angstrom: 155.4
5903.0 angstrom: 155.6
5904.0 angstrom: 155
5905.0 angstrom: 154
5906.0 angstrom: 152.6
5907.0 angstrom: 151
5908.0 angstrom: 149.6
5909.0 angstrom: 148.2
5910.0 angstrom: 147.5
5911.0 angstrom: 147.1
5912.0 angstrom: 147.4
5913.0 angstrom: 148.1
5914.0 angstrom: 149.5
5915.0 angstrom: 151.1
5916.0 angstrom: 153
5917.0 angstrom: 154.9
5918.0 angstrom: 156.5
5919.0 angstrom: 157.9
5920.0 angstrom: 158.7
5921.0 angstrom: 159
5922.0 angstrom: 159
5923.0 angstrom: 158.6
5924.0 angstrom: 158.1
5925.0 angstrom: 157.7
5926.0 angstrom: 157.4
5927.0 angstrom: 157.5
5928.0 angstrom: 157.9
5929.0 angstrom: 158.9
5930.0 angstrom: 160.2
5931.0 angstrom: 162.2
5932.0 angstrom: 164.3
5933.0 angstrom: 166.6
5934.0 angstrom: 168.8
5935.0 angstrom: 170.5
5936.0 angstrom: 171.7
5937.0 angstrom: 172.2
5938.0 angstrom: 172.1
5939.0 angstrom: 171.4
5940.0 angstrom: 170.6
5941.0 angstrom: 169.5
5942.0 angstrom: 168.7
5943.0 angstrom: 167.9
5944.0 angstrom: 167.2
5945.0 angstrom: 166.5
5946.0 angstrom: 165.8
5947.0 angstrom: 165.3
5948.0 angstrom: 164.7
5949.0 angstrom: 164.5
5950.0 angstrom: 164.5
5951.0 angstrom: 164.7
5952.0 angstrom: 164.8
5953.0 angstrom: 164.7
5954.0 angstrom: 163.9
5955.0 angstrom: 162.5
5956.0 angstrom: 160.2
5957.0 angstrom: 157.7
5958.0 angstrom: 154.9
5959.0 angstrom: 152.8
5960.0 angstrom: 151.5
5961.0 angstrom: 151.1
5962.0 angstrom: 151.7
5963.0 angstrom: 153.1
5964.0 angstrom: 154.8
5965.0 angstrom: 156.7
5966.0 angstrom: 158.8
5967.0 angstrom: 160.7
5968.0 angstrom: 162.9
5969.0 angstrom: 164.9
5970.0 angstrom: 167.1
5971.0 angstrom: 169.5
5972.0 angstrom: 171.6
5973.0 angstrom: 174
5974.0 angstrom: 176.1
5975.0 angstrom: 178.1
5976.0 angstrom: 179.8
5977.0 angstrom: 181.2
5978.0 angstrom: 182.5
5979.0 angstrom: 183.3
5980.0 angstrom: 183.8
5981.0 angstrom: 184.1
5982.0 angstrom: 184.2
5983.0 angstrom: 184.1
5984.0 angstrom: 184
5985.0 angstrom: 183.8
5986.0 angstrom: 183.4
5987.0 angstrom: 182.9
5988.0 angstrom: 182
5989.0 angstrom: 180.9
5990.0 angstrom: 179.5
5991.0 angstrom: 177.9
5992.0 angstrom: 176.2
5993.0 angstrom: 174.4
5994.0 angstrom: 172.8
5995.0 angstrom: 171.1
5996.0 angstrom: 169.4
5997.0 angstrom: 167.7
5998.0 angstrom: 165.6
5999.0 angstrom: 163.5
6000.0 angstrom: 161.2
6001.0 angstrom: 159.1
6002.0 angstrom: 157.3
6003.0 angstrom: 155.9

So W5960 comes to 0.11 mag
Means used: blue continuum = 151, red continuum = 182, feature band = 159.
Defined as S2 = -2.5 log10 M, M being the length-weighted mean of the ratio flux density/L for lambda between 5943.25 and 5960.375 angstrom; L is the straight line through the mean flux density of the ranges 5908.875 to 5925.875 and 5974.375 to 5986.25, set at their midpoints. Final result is 0.05 mag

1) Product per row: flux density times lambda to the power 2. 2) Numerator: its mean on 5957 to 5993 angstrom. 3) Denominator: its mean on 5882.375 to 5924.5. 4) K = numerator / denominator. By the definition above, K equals 1.18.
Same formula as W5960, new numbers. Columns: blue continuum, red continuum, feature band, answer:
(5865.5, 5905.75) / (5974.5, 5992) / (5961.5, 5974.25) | 0.09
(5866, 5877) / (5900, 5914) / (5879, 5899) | 0.09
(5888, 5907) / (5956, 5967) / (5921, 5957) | -0.09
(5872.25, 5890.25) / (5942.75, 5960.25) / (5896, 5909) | 0.03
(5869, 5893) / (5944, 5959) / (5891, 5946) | 0.02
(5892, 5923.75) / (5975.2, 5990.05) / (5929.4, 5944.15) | -0.03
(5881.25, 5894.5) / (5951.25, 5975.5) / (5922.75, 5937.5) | -0.06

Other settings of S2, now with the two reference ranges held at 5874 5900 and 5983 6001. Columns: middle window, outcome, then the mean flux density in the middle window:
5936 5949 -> -0.039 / 168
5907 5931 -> 0.014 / 155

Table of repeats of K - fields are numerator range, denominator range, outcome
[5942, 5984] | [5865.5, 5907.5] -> 1.12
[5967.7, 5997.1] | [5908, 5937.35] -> 1.15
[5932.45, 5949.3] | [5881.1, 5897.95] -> 1.19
